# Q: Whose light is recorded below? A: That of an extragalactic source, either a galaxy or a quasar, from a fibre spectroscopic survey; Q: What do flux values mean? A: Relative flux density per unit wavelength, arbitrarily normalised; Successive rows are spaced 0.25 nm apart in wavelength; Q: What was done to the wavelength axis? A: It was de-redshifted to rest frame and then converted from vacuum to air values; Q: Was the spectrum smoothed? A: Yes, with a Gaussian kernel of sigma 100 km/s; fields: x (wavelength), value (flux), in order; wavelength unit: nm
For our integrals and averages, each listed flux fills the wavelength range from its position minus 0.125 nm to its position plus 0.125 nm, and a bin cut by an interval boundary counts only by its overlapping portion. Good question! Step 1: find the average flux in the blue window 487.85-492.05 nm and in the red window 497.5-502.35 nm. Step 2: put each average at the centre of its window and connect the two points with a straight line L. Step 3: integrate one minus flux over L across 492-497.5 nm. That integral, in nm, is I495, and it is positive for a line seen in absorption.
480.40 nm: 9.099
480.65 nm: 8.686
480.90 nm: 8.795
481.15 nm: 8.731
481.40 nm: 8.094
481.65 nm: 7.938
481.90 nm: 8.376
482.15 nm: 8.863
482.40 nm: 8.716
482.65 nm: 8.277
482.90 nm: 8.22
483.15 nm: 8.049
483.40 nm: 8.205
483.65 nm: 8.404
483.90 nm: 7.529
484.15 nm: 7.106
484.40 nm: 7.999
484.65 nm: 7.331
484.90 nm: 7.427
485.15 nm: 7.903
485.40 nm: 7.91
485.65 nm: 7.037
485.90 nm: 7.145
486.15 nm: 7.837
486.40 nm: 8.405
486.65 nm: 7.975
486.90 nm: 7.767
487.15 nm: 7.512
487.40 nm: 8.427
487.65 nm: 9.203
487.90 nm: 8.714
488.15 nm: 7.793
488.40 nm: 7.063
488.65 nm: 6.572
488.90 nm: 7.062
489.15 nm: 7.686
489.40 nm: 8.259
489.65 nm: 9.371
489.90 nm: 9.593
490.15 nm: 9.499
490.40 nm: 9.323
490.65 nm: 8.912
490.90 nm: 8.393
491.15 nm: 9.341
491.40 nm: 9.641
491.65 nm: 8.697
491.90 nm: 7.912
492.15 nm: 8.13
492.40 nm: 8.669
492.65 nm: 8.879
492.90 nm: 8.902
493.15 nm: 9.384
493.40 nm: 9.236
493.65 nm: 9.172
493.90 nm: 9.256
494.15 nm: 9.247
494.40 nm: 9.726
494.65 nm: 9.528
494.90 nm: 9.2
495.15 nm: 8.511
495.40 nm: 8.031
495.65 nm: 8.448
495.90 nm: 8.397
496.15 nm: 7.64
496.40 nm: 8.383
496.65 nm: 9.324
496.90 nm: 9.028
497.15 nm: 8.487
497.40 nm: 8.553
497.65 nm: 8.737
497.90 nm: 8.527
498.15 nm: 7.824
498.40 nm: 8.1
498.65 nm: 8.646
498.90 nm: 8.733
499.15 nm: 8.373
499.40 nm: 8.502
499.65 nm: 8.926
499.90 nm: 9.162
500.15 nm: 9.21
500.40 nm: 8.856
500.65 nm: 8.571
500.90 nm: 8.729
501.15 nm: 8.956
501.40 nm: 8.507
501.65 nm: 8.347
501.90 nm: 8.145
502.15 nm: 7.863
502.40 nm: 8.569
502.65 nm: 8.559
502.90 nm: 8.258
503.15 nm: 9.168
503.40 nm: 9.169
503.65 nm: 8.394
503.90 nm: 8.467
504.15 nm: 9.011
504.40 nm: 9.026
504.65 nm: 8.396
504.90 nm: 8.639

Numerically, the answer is -0.20 nm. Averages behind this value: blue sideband 8.45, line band 8.82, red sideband 8.56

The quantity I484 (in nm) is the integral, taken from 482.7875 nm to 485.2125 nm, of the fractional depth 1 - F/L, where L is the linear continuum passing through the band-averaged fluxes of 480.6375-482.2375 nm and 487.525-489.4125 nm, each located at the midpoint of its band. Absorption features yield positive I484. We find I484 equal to 0.12 nm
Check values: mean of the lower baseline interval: 8.48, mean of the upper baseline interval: 7.77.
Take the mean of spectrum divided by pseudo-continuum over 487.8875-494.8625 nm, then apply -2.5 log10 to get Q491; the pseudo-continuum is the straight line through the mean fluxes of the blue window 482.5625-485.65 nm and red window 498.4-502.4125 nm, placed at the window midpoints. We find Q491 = -0.07 mag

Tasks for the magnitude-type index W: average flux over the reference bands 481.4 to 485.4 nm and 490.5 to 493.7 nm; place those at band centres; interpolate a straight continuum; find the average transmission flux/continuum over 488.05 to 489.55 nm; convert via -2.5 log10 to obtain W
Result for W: 0.152 mag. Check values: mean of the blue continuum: 8.02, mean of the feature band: 7.43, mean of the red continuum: 8.86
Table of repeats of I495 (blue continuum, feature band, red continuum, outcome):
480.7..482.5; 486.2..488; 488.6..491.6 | 0.08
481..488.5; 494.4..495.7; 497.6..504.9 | -0.07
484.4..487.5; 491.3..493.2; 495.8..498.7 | -0.14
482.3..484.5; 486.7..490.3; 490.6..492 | 0.16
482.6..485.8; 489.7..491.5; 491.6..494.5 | -0.13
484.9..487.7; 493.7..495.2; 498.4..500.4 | -0.15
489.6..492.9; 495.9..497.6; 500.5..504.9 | 0.04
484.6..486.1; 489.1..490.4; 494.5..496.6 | -0.17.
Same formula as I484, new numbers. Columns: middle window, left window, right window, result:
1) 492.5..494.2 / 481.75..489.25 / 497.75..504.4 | -0.184 nm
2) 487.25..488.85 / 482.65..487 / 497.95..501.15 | 0.013 nm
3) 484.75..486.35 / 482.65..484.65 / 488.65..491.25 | 0.108 nm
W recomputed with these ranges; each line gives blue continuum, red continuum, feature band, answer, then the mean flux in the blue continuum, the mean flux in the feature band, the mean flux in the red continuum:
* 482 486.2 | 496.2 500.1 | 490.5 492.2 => -0.063 mag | 7.88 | 8.75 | 8.61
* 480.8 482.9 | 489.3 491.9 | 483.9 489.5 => 0.140 mag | 8.45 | 7.73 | 9.05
